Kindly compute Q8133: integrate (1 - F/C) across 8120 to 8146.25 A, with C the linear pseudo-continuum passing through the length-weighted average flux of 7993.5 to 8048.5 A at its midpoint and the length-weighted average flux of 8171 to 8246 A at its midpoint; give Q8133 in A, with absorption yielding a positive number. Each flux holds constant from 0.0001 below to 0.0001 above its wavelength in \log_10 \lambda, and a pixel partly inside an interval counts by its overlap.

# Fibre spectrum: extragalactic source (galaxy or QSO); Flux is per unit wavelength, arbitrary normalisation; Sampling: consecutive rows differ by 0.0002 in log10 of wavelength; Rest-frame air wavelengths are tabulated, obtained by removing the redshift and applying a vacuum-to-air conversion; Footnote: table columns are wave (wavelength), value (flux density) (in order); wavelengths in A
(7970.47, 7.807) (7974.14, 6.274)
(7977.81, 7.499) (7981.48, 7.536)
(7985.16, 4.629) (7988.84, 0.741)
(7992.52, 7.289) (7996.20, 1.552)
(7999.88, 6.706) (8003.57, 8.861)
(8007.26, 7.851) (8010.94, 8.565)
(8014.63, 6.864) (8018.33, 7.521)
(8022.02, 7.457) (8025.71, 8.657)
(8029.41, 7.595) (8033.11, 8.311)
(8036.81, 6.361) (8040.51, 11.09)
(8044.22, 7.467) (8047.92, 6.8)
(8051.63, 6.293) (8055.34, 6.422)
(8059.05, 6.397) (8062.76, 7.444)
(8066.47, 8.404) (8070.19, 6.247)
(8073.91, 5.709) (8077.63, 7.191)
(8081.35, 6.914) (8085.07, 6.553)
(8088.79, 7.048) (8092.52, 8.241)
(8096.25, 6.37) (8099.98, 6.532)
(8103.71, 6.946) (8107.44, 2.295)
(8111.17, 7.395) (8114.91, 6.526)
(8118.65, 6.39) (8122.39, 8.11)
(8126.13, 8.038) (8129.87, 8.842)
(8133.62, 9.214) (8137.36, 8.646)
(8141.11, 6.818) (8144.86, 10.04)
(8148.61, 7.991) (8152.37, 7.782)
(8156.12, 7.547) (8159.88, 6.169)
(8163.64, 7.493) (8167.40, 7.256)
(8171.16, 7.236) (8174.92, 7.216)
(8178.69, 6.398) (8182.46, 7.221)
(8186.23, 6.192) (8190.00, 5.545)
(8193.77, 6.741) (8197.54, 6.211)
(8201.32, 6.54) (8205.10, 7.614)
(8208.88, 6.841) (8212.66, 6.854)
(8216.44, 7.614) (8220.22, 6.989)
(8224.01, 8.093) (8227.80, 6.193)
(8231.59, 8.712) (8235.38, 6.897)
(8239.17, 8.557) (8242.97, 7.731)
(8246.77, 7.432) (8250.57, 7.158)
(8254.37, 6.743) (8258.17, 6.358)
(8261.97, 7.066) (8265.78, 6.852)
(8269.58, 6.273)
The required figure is -4.5 A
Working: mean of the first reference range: 7.46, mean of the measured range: 8.46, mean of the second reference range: 7.07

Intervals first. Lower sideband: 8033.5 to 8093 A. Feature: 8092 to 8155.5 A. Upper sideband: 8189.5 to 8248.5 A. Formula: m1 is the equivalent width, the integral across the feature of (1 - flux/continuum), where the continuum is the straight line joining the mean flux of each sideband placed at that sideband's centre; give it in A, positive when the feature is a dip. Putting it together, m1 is -2.0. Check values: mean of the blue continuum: 7.16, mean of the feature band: 7.41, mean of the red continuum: 7.2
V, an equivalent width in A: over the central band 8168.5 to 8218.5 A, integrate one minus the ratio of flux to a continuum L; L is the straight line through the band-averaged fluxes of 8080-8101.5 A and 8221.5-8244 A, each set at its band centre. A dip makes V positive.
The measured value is 4.5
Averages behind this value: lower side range 6.95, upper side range 7.67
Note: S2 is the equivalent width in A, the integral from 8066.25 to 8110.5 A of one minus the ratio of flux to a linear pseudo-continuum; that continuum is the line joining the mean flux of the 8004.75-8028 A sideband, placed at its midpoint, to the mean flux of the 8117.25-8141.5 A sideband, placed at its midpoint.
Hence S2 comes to 8.4 A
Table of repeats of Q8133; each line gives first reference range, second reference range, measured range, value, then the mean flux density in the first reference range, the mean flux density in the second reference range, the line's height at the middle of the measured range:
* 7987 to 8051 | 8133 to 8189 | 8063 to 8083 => 0.7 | 7.03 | 7.48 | 7.2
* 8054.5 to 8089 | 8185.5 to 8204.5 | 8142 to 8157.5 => -4.1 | 6.84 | 6.34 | 6.52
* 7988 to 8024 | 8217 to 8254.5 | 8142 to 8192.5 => -0.2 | 6.51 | 7.49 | 7.2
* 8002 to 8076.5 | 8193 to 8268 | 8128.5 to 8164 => -3.6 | 7.51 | 7.16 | 7.31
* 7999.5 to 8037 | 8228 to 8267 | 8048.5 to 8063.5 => 2.2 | 7.8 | 7.31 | 7.72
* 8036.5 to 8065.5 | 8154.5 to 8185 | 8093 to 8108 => 2.4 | 7.37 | 7.04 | 7.23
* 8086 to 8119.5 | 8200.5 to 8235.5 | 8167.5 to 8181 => -0.1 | 6.42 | 7.27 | 6.95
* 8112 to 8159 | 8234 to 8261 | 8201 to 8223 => 1.0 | 7.94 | 7.27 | 7.48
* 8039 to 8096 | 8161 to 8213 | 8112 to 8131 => -1.4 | 7.17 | 6.8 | 7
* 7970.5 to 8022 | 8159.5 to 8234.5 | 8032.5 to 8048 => -3.8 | 6.39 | 6.97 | 6.52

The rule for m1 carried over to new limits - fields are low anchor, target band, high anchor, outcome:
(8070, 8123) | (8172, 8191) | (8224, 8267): 1.0 A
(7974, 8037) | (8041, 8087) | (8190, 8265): -0.9 A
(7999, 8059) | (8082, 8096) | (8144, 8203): 0.5 A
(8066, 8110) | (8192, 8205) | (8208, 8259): 0.9 A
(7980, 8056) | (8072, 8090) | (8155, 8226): 0.6 A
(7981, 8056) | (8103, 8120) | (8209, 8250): 3.1 A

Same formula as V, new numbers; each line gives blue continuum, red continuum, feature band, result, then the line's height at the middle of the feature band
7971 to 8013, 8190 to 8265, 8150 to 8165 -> -0.9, 6.85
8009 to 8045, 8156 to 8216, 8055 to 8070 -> 1.2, 7.74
